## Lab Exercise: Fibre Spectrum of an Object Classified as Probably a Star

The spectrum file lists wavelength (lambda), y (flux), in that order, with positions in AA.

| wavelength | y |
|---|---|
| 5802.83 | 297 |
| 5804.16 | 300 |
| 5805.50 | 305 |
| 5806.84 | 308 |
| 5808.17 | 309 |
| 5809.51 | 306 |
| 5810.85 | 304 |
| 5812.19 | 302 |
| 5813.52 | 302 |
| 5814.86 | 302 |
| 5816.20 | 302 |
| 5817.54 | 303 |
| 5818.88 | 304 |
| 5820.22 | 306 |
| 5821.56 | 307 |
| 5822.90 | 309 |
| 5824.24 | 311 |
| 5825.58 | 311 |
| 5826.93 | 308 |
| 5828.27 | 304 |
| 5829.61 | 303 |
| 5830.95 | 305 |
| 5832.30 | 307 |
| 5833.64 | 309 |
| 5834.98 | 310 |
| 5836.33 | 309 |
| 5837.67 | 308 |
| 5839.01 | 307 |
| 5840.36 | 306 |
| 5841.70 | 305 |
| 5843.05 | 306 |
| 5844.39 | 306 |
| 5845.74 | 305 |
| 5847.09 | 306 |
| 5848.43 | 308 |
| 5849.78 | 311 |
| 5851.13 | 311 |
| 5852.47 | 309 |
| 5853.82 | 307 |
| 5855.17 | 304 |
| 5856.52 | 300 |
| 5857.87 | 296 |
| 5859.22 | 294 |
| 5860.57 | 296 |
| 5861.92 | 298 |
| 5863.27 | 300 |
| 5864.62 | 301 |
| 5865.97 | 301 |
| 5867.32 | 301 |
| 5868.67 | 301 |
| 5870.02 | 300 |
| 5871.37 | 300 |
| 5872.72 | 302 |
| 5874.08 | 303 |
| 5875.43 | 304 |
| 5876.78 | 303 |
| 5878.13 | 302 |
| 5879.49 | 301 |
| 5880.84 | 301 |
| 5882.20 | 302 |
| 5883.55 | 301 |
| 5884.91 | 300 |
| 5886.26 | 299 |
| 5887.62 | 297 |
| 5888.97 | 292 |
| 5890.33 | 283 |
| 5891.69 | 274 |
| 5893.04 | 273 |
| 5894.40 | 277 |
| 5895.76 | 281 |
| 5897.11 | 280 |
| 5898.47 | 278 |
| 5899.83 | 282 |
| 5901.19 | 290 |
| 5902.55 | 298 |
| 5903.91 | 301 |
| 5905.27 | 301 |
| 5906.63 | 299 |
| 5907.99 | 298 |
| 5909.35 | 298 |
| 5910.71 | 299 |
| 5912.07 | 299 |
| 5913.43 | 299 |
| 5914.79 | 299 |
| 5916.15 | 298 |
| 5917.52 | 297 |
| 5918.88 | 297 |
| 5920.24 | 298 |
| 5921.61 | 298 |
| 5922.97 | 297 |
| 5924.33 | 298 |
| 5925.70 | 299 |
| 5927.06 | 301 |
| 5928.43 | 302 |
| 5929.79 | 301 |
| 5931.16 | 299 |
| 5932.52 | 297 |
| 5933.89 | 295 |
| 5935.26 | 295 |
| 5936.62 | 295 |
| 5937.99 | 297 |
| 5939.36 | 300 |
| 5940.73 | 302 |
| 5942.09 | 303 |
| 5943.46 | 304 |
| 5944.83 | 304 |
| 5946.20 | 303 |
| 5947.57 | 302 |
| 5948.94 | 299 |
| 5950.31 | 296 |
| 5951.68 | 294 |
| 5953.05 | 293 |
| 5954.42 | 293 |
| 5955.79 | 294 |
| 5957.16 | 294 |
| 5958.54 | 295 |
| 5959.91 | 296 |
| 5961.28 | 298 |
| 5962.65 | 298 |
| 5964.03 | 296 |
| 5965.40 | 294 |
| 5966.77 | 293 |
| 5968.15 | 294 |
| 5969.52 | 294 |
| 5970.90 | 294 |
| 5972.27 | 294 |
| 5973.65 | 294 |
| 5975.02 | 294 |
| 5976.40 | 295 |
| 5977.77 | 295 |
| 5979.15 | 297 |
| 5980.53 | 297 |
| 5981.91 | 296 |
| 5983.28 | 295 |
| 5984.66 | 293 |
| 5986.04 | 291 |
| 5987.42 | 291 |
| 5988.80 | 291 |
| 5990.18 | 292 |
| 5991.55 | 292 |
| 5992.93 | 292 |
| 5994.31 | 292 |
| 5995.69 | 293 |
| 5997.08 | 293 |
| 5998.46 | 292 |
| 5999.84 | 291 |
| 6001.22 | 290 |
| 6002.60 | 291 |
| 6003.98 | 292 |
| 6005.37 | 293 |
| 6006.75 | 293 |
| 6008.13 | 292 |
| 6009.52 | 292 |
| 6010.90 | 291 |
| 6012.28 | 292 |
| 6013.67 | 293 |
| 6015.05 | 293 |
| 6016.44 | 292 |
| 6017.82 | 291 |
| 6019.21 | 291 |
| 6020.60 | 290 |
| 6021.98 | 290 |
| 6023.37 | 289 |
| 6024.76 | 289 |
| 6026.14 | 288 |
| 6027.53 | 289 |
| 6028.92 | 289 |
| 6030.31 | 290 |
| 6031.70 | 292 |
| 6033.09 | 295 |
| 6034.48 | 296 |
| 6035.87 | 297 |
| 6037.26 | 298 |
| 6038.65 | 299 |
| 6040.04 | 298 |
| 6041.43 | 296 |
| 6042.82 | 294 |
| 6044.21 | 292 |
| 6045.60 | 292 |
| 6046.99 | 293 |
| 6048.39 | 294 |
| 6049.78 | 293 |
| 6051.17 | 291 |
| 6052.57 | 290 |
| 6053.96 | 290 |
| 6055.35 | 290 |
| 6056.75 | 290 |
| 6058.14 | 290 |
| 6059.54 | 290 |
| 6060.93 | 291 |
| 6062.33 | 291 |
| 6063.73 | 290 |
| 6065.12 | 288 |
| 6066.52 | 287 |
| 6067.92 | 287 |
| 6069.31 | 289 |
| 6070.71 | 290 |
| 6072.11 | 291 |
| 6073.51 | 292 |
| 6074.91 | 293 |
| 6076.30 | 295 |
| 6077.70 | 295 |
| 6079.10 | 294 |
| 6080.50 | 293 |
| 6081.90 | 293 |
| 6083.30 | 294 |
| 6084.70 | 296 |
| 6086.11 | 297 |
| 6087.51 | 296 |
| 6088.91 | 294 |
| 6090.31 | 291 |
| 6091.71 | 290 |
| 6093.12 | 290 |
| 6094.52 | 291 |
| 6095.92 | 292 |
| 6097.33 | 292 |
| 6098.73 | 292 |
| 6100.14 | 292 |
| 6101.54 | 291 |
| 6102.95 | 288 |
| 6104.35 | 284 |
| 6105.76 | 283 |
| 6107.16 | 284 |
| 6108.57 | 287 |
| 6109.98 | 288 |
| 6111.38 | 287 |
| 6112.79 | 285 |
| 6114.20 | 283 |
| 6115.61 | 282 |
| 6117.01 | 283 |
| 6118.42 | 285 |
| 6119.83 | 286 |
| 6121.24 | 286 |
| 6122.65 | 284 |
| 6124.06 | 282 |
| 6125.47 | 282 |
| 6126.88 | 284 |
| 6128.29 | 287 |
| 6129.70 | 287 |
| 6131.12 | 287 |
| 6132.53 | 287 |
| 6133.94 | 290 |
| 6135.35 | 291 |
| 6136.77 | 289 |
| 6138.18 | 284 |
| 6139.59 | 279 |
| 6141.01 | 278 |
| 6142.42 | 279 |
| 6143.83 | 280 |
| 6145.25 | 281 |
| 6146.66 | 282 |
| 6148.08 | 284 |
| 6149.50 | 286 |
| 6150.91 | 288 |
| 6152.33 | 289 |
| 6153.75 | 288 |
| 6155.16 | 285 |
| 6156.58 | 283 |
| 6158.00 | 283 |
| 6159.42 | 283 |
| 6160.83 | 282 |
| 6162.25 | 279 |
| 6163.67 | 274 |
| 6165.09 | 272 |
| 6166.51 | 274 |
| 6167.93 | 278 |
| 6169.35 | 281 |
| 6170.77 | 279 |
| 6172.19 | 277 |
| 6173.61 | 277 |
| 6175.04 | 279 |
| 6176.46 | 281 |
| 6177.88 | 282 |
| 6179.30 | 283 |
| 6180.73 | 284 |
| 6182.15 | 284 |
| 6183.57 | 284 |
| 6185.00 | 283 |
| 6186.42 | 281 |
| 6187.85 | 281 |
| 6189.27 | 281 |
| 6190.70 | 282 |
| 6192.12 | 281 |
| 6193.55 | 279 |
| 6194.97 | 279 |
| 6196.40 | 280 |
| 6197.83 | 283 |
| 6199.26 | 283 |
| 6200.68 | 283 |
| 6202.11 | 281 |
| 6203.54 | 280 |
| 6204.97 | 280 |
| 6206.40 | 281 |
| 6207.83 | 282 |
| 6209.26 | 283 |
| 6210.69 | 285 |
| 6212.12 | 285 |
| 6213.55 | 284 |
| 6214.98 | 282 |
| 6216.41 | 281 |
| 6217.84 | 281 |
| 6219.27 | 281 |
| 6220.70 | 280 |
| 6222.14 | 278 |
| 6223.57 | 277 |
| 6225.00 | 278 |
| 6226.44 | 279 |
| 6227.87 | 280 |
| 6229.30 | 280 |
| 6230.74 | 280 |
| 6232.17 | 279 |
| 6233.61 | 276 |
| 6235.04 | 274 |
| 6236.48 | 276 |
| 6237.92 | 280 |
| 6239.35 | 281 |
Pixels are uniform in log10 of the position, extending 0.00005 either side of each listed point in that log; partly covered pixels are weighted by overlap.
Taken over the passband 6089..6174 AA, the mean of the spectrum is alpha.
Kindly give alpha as 285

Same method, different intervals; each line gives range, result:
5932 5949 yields 300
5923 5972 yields 297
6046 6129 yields 289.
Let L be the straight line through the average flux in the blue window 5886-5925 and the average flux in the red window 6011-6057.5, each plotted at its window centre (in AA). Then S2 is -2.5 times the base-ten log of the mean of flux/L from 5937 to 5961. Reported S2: -0.02 mag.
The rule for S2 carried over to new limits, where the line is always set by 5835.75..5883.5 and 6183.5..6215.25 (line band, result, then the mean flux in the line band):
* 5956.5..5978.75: 0.006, 295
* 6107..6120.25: 0.008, 285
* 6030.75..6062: -0.006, 293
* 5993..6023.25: 0.008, 292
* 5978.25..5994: 0.007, 293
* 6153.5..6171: 0.016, 280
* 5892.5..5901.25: 0.080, 279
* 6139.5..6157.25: 0.006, 283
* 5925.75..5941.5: 0.000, 299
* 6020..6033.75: 0.010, 290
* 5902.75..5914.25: 0.003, 299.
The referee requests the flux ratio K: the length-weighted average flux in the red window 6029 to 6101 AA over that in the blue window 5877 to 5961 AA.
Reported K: 0.99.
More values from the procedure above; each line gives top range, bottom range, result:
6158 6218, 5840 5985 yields 0.94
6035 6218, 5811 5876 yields 0.94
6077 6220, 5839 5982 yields 0.96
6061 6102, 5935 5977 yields 0.98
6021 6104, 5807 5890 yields 0.96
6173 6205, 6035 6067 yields 0.96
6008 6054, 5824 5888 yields 0.96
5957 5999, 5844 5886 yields 0.97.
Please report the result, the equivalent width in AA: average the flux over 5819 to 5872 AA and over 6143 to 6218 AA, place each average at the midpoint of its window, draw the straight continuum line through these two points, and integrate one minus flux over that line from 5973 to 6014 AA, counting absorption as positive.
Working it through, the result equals 0.23 AA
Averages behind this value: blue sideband 305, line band 293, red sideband 282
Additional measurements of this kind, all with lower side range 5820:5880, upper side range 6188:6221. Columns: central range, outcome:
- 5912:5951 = 0.0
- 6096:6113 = 0.0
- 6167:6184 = 0.2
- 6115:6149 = 0.3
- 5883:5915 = 1.0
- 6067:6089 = -0.2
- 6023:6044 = 0.0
